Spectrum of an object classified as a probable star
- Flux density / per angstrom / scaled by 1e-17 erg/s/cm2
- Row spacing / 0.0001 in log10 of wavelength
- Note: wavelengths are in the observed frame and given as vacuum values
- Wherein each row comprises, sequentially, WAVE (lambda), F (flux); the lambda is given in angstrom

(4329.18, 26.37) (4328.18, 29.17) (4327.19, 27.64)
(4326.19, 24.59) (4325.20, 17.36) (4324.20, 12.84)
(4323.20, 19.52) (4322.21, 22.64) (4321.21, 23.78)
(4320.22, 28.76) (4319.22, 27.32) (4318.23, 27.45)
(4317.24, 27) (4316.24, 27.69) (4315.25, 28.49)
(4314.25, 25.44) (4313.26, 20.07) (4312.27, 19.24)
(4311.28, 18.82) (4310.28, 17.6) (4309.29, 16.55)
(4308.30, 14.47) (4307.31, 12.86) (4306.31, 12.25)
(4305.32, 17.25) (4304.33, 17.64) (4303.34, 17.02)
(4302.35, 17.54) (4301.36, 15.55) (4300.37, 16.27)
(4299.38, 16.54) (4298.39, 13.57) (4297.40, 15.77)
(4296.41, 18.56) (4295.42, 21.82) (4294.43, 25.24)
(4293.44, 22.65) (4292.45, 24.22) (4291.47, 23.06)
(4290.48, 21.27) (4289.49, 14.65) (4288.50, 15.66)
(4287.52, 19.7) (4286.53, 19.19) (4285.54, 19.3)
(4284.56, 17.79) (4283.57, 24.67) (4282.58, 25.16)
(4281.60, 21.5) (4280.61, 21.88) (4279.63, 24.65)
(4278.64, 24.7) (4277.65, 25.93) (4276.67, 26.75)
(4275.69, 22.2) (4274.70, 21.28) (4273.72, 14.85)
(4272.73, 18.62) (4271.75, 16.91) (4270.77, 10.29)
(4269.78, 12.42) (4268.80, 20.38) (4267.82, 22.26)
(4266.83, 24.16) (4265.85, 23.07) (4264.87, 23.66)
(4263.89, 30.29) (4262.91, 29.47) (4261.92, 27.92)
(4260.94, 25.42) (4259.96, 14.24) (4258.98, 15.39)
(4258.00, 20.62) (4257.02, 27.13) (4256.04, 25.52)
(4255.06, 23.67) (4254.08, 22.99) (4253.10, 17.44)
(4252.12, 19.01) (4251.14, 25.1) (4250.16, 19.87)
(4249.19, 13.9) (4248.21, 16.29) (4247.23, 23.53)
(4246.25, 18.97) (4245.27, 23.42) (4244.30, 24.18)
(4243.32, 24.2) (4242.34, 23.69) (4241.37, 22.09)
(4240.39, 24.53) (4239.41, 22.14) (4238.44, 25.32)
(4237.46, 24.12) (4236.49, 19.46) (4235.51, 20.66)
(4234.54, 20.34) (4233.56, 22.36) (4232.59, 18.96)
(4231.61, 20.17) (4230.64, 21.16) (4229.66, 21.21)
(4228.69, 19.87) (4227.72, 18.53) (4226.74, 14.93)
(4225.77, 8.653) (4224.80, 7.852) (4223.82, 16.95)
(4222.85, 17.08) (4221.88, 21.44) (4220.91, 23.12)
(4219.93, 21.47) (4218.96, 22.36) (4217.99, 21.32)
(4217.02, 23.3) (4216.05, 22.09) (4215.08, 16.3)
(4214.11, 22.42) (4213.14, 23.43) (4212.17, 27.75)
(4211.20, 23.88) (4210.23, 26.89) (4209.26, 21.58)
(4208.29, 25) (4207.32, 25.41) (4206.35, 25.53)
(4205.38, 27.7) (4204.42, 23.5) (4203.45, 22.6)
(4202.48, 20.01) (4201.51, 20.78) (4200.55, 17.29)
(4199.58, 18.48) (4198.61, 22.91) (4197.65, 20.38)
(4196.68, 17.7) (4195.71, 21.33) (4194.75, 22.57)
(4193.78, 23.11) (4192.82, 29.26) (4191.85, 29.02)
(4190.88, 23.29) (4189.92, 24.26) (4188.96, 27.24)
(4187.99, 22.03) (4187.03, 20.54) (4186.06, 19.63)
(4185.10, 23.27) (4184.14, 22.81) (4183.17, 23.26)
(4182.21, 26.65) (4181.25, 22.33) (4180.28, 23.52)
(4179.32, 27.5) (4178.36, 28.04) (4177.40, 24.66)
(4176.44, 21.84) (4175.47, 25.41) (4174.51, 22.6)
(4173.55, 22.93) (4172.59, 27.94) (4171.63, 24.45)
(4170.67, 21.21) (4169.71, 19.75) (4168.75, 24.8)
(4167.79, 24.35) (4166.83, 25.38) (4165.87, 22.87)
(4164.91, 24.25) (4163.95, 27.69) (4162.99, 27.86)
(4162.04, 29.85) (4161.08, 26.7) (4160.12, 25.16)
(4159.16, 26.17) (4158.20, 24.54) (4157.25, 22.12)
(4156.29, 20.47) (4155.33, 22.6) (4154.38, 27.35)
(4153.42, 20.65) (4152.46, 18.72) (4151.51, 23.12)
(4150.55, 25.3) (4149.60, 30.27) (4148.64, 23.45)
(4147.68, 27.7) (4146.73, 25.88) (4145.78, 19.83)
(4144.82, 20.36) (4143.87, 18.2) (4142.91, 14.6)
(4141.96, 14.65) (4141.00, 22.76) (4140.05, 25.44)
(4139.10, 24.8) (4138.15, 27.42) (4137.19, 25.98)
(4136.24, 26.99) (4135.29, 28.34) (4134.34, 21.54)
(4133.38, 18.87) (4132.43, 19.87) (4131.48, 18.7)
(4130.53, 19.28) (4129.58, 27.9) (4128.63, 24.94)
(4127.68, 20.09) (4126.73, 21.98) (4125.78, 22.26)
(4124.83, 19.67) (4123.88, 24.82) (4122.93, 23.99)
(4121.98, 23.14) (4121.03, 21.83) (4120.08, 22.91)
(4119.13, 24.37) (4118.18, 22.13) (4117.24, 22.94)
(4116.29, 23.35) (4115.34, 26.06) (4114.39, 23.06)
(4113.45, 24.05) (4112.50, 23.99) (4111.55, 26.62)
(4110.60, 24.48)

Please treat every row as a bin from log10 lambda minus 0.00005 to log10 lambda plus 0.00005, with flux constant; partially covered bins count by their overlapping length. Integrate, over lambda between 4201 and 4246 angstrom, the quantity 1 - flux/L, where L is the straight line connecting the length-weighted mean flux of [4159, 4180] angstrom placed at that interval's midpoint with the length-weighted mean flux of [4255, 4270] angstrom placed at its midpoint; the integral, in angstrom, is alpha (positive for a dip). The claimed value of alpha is 4.5 angstrom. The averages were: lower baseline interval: 25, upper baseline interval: 23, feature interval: 21.5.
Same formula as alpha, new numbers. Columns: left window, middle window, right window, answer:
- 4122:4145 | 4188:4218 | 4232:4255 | -1.9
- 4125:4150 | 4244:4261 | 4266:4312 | -0.6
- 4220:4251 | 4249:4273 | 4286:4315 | -2.4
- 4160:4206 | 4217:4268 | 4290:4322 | 2.0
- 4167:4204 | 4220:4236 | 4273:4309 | 2.4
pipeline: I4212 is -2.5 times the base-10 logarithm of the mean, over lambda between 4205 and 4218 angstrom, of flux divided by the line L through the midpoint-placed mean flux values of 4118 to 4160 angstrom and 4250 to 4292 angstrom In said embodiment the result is -0.08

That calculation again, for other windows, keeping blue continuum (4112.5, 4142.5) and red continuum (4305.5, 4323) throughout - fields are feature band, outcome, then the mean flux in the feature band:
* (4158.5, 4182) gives -0.10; 24.9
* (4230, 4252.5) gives 0.04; 21.5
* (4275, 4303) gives 0.07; 20.5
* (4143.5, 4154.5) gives -0.02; 23.3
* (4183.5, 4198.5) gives -0.02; 23.1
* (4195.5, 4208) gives 0.03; 21.9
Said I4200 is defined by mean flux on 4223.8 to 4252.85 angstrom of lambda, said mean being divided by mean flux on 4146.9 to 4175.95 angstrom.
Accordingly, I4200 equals 0.82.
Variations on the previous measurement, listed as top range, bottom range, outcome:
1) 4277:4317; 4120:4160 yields 0.87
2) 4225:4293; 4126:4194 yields 0.89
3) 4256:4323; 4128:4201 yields 0.89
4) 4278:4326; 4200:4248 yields 0.95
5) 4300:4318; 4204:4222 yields 0.82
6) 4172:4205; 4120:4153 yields 1.02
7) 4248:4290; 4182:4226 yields 0.96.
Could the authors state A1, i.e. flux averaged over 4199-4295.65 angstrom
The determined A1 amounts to 21.3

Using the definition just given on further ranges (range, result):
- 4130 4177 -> 23.5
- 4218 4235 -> 18.7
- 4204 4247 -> 21.5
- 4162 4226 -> 22.9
